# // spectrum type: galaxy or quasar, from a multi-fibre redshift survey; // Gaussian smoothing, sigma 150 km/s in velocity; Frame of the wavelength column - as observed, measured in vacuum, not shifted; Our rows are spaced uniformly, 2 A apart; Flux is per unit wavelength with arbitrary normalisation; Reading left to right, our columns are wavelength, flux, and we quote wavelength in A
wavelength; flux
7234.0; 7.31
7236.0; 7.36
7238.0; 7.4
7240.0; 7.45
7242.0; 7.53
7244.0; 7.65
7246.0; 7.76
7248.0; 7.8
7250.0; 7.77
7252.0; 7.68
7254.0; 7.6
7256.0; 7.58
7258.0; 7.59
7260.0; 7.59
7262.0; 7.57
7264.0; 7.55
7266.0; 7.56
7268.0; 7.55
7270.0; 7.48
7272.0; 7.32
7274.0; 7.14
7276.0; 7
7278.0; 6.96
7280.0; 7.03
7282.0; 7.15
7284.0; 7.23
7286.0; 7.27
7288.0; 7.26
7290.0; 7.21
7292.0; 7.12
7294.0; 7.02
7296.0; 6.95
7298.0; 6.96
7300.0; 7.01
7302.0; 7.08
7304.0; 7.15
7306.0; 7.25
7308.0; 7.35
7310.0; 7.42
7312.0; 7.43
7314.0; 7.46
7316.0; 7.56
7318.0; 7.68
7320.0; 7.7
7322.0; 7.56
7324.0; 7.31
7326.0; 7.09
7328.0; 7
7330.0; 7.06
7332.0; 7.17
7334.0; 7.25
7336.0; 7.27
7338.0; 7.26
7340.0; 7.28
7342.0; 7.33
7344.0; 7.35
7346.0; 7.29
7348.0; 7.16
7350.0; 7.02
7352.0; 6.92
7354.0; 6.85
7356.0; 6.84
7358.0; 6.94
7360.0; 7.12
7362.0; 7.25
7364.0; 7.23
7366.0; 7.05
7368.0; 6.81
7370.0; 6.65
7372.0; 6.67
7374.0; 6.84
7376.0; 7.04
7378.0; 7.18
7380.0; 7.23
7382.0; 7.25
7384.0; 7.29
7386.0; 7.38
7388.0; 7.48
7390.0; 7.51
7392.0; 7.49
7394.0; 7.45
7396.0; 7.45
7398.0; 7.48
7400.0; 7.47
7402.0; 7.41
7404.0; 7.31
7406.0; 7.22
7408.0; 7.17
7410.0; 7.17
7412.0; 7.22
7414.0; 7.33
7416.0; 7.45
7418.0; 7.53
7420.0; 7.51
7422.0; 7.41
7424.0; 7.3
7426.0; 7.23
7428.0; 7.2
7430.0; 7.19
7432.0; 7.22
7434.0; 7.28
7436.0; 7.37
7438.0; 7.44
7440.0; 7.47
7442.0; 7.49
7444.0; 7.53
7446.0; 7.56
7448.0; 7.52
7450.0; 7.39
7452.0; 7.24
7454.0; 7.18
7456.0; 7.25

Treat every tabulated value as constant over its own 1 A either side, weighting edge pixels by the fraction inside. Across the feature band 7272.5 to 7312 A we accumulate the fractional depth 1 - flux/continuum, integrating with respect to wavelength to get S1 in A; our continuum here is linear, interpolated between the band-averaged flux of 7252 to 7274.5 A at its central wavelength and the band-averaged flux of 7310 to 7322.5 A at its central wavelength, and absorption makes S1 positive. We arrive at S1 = 2.06 A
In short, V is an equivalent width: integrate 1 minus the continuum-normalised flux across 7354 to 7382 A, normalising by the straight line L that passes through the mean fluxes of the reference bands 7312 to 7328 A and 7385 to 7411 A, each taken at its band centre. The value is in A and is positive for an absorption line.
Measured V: 1.6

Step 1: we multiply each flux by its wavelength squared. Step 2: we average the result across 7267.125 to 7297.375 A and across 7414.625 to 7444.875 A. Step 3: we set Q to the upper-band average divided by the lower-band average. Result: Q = 1.1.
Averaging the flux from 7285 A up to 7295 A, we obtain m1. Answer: 7.18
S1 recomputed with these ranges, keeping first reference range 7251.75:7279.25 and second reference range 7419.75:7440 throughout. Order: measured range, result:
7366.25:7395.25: 0.7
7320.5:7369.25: 1.5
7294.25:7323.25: 0.3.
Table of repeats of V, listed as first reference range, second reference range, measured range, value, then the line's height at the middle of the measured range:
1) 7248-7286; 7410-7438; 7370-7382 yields 0.60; 7.35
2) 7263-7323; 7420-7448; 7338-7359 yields 0.60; 7.32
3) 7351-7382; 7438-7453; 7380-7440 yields -0.91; 7.24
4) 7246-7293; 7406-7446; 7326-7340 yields 0.39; 7.38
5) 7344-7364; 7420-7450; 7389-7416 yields -0.41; 7.25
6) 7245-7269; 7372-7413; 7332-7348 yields 0.32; 7.42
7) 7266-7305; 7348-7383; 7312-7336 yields -0.90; 7.08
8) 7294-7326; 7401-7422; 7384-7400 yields -0.27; 7.33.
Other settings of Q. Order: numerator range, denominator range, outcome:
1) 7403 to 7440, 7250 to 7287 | 1.03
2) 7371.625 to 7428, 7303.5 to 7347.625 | 1.02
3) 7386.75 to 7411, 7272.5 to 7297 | 1.07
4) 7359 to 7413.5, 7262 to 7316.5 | 1.02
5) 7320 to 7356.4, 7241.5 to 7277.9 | 0.98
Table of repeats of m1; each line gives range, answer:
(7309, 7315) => 7.44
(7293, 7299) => 6.98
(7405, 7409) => 7.2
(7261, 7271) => 7.54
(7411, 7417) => 7.33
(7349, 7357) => 6.91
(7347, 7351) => 7.09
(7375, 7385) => 7.2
